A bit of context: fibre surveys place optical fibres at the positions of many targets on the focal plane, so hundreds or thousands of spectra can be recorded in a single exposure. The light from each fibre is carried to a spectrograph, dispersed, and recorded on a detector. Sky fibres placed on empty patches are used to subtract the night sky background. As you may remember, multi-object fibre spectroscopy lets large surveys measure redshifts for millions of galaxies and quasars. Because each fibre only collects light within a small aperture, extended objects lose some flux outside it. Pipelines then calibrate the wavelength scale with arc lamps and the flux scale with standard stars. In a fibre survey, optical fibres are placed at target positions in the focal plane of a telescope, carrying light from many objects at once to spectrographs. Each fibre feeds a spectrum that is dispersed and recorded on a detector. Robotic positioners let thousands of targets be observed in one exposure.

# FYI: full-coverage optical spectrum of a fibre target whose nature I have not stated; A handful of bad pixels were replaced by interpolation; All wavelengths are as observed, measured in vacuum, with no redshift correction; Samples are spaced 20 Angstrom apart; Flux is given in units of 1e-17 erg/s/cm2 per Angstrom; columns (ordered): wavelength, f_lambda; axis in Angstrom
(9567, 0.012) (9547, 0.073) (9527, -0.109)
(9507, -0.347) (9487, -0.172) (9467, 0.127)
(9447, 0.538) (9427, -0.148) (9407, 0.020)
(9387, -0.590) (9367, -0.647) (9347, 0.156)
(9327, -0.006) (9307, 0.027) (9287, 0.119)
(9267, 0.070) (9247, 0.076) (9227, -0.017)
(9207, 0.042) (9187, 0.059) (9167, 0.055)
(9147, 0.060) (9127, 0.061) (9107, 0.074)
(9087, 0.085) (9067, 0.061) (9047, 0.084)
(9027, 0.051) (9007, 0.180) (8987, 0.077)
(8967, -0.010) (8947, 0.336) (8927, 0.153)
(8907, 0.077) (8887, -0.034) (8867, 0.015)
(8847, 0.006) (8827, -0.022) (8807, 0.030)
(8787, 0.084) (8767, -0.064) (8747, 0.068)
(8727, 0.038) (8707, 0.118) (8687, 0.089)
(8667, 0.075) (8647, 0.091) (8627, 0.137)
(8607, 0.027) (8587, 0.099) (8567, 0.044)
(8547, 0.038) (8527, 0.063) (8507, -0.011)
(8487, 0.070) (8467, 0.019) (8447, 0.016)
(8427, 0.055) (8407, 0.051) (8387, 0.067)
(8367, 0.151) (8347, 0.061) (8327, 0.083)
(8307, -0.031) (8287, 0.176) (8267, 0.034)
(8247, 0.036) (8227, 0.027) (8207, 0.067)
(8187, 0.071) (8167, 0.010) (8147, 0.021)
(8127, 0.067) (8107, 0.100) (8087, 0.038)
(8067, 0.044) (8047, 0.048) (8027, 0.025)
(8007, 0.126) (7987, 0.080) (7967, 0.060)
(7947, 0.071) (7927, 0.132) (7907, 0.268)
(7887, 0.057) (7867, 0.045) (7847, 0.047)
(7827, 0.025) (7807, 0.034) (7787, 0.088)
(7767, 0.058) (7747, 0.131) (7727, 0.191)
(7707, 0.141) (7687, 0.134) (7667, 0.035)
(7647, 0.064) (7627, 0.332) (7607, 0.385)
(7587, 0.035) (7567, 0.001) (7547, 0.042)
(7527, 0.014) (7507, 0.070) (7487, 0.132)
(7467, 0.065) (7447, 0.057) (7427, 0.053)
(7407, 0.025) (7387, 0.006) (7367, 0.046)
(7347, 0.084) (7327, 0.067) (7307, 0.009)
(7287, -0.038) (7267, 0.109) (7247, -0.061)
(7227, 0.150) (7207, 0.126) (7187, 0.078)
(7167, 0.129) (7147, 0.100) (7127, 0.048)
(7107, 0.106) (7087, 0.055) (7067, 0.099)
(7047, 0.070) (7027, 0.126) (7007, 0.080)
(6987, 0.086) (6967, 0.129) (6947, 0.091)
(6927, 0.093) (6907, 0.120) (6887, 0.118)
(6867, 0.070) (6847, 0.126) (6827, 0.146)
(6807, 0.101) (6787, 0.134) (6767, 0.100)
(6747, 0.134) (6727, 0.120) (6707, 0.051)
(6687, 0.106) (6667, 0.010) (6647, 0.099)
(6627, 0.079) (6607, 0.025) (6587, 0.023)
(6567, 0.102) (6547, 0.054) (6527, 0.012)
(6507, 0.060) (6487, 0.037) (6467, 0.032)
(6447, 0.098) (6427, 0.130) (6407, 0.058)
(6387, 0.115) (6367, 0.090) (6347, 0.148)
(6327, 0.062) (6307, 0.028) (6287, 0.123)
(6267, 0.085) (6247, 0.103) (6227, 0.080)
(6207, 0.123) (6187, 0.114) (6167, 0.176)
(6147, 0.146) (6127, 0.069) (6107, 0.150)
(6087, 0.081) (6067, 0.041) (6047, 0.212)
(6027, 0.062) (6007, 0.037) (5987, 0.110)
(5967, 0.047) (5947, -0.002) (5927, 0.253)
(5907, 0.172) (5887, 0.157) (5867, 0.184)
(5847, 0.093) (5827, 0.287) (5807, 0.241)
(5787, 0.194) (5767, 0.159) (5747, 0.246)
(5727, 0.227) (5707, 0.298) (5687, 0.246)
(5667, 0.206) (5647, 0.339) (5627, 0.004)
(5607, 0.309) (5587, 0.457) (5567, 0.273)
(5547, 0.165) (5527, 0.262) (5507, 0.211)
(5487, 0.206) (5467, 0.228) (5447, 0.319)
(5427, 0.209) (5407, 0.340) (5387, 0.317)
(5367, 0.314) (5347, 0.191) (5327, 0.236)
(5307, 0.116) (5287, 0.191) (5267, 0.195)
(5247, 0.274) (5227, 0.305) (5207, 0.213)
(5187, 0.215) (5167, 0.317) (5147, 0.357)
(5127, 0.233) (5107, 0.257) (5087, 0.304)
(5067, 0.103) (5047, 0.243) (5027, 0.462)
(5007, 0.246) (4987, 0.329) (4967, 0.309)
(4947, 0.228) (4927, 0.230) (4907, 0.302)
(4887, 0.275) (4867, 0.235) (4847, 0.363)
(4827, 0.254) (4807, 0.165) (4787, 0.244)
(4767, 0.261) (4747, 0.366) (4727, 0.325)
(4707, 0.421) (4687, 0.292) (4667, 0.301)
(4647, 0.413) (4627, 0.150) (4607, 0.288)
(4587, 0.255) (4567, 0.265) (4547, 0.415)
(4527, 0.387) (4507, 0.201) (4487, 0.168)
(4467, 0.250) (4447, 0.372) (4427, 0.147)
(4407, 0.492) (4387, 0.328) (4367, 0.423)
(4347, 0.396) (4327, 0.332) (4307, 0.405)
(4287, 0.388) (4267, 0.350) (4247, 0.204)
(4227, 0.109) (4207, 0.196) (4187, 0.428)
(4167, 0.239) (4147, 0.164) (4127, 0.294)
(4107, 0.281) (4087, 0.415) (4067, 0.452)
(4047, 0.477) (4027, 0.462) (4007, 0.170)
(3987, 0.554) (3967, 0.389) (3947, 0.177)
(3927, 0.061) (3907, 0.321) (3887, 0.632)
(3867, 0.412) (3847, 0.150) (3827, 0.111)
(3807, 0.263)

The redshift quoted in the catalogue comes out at 1.40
